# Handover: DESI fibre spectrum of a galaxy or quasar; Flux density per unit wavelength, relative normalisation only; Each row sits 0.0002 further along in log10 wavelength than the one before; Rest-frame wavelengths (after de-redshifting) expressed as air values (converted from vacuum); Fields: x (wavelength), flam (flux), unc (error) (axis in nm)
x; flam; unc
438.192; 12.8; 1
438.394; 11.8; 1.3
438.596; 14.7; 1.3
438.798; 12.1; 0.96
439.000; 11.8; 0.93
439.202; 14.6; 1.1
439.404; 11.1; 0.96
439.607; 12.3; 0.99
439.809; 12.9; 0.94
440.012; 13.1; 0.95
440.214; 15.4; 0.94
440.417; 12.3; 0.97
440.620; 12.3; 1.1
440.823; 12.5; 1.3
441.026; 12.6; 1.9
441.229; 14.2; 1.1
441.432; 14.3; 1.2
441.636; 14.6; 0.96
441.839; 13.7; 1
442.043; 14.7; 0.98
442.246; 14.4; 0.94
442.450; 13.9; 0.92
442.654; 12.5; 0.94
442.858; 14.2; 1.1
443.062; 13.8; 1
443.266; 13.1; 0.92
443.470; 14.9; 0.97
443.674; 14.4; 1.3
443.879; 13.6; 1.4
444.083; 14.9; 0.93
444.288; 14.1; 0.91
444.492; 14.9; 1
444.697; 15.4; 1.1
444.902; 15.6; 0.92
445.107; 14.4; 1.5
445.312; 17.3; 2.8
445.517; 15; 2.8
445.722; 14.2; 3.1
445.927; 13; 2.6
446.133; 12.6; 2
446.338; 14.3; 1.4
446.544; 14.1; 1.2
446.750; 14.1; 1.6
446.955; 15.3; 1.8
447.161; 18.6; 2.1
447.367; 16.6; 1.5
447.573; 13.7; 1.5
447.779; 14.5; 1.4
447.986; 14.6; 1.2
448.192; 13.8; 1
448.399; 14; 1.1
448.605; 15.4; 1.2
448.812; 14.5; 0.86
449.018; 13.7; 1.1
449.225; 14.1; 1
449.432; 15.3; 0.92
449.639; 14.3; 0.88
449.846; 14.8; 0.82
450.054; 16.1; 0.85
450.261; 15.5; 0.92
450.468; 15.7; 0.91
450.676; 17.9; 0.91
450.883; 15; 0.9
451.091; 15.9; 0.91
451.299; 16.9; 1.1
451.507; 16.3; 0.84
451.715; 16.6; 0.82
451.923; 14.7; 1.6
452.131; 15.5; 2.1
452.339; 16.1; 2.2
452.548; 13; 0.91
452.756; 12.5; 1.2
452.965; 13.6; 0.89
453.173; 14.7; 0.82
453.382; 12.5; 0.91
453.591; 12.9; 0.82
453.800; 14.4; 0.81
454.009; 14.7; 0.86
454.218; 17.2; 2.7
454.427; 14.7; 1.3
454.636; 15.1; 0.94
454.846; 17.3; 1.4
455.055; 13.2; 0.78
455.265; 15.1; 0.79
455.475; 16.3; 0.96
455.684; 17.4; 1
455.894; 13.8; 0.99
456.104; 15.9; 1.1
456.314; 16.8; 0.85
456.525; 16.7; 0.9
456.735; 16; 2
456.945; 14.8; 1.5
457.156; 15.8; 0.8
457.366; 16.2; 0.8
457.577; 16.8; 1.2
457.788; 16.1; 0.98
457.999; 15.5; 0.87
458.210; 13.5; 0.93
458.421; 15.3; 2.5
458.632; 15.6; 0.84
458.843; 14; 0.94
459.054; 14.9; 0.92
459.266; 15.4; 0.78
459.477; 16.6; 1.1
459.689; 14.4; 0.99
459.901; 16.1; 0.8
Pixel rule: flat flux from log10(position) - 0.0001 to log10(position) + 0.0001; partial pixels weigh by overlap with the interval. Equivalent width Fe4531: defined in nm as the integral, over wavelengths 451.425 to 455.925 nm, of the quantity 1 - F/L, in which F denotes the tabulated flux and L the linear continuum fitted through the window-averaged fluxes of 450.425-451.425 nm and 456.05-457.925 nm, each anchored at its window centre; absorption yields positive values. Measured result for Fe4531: 0.365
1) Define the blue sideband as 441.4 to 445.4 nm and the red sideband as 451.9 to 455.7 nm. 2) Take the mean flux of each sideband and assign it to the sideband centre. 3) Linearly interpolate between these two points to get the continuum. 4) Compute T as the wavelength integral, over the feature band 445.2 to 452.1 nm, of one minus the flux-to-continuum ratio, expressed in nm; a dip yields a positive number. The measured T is -0.25 nm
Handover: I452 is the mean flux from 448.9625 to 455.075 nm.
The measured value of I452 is 15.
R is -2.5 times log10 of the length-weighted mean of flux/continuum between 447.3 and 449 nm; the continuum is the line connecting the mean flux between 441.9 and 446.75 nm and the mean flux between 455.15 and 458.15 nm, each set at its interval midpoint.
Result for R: 0.018 mag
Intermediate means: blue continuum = 14.3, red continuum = 15.9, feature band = 14.6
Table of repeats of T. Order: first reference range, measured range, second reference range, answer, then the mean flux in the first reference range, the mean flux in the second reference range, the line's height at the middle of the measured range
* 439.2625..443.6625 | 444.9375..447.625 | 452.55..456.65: -0.17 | 13.5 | 14.9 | 14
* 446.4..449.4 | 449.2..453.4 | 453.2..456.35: -0.06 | 14.8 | 15.1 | 14.9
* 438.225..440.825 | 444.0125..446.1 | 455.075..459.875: -0.17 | 12.9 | 15.6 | 13.7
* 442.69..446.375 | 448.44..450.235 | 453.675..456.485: 0.02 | 14.4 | 15.5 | 14.9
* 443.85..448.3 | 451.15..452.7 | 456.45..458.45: -0.03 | 14.8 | 15.7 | 15.2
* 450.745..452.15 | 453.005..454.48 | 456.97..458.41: 0.13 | 15.9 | 15.6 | 15.8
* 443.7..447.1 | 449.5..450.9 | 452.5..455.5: -0.11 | 14.6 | 14.5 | 14.5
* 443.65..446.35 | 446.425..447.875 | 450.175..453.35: -0.05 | 14.6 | 15.3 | 14.8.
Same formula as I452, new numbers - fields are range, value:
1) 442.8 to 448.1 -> 14.7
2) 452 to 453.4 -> 14.1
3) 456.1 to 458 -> 16.1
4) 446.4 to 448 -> 15.2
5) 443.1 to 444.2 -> 14.2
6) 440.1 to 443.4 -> 13.7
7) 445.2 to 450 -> 14.7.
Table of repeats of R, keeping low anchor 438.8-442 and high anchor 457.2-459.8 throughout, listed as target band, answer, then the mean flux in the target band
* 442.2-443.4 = -0.01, 13.6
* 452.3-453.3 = 0.07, 13.8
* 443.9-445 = -0.09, 14.9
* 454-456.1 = -0.04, 15.5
